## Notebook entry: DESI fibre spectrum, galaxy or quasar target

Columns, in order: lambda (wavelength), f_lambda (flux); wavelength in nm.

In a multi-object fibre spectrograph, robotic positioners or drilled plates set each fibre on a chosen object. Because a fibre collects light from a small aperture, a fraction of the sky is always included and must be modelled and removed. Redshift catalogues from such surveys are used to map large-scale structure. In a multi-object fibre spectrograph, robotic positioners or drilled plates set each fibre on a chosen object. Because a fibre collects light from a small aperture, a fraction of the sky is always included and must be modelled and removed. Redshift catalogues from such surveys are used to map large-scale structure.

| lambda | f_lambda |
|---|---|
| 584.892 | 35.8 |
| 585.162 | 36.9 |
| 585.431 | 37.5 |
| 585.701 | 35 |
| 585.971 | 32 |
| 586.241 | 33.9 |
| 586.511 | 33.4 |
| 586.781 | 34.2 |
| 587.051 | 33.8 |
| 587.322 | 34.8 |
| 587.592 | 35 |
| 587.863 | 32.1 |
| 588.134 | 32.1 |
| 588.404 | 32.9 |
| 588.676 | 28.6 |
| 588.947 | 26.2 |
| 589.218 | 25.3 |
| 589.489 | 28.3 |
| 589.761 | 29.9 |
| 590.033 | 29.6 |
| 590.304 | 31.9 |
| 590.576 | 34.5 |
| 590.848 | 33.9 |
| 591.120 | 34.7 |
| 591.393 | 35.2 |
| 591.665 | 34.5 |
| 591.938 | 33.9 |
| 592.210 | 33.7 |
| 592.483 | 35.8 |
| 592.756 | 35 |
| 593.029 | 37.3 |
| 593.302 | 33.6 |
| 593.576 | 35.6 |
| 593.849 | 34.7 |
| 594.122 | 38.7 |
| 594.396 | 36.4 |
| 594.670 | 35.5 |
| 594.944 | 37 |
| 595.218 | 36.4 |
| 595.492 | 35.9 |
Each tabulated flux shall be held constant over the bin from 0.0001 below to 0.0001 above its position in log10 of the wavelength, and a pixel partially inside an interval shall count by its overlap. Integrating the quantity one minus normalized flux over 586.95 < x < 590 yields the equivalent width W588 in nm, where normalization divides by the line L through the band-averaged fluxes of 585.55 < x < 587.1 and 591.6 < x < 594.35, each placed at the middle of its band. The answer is 0.31 nm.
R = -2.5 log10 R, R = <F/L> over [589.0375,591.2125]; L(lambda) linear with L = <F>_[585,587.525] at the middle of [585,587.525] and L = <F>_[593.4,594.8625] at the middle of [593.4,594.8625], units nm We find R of 0.15 mag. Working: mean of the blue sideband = 34.6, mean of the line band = 30.9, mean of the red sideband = 36.1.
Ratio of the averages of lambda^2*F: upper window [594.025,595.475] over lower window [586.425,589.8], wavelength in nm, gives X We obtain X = 1.20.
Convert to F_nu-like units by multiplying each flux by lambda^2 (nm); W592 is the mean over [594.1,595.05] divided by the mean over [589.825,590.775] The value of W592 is 1.2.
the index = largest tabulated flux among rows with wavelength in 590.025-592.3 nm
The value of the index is 35.2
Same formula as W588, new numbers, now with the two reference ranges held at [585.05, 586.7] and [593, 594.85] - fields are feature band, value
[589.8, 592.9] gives 0.15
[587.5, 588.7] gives 0.09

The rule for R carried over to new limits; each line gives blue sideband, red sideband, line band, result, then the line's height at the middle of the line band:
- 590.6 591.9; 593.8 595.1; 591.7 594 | 0.018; 35.5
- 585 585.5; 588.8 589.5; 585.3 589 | -0.045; 31.9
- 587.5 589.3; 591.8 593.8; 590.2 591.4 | -0.035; 32.9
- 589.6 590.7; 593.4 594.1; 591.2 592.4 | -0.034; 33.3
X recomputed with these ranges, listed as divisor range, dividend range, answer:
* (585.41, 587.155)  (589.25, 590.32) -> 0.87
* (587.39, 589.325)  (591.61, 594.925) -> 1.18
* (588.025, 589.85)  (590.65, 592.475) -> 1.20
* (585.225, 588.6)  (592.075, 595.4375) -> 1.08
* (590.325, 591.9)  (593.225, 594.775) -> 1.05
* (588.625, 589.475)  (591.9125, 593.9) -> 1.33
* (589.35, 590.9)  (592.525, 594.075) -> 1.15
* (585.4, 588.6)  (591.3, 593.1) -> 1.06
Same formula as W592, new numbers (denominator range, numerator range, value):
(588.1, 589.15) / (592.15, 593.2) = 1.22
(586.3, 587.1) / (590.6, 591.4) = 1.03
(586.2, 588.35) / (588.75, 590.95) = 0.90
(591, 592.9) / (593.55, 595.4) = 1.06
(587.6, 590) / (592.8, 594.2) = 1.22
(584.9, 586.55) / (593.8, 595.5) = 1.08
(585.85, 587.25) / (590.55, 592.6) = 1.05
